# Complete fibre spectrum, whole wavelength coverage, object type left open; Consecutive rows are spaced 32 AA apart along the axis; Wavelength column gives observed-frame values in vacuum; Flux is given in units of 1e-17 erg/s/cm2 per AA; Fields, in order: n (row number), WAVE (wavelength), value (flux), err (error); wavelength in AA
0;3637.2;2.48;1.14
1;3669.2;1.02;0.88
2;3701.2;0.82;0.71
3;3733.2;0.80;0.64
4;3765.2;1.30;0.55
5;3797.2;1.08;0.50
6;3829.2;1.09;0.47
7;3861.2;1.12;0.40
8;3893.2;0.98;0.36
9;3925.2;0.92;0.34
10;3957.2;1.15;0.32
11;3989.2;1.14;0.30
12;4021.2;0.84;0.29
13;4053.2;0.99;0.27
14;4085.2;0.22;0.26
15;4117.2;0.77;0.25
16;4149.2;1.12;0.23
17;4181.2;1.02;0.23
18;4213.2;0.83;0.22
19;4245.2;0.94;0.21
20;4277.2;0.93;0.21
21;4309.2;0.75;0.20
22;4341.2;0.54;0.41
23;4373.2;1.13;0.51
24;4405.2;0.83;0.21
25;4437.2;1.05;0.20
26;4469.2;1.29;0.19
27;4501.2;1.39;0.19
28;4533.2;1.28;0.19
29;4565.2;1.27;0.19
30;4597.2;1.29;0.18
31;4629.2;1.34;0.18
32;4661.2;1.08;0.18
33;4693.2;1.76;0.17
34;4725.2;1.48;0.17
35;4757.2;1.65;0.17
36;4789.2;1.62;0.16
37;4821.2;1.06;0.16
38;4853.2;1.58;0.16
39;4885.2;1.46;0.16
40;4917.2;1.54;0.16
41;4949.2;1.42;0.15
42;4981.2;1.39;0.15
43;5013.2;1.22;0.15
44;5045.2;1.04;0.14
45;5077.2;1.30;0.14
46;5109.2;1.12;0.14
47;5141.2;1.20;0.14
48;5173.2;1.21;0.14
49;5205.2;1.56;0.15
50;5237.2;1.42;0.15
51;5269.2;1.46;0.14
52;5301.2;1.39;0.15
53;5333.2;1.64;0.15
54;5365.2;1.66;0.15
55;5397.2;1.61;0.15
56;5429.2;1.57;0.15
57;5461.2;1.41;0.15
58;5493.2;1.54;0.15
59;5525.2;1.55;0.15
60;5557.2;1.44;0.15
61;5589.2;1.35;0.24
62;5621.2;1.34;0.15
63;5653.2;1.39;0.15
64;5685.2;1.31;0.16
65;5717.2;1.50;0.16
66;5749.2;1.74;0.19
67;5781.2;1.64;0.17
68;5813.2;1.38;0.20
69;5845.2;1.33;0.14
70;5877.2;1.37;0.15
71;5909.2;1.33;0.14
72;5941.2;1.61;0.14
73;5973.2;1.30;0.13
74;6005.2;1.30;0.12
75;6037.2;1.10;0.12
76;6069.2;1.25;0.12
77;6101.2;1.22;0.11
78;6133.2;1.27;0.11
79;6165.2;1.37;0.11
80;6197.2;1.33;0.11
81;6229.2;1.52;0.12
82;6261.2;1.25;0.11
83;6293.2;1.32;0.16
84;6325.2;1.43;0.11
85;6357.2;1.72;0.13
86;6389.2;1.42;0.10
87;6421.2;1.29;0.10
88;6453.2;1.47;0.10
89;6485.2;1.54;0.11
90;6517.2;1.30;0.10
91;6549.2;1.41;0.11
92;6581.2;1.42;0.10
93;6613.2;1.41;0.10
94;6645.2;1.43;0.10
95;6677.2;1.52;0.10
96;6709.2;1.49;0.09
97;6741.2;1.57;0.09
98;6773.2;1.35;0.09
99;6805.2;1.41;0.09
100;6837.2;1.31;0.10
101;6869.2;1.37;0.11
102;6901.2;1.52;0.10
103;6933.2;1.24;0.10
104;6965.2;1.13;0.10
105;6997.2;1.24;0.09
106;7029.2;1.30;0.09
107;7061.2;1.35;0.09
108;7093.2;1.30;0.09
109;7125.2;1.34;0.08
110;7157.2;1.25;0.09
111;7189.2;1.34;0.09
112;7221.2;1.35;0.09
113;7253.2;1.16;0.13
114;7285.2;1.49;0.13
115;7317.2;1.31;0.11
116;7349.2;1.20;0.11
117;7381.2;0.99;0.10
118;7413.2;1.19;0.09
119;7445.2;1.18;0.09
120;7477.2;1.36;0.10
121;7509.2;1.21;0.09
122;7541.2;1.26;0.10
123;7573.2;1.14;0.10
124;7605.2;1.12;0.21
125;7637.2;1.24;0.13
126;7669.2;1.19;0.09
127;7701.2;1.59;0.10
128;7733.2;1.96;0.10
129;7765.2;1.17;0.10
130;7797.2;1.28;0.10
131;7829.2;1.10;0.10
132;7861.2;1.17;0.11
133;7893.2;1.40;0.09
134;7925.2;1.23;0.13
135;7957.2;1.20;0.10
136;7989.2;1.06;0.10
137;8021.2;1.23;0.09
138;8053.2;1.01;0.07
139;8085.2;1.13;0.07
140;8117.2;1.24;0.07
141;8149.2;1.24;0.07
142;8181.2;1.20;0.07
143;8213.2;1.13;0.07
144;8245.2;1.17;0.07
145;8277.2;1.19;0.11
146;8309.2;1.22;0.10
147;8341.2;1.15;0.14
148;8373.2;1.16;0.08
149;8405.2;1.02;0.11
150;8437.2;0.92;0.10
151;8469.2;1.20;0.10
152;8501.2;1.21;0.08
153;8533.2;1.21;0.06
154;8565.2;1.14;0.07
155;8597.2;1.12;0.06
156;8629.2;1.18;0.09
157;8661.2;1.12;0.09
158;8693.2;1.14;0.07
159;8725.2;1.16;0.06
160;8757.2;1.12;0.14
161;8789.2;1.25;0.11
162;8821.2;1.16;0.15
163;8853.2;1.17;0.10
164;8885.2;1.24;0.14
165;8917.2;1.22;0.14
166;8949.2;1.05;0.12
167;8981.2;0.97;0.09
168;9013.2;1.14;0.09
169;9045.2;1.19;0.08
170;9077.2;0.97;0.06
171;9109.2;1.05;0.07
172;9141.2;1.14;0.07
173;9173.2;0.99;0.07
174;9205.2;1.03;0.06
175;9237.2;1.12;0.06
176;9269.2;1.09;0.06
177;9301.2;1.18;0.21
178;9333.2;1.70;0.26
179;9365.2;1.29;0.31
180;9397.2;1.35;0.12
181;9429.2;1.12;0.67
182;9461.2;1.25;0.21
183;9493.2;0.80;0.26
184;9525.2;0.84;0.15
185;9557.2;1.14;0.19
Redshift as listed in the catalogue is 0.18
